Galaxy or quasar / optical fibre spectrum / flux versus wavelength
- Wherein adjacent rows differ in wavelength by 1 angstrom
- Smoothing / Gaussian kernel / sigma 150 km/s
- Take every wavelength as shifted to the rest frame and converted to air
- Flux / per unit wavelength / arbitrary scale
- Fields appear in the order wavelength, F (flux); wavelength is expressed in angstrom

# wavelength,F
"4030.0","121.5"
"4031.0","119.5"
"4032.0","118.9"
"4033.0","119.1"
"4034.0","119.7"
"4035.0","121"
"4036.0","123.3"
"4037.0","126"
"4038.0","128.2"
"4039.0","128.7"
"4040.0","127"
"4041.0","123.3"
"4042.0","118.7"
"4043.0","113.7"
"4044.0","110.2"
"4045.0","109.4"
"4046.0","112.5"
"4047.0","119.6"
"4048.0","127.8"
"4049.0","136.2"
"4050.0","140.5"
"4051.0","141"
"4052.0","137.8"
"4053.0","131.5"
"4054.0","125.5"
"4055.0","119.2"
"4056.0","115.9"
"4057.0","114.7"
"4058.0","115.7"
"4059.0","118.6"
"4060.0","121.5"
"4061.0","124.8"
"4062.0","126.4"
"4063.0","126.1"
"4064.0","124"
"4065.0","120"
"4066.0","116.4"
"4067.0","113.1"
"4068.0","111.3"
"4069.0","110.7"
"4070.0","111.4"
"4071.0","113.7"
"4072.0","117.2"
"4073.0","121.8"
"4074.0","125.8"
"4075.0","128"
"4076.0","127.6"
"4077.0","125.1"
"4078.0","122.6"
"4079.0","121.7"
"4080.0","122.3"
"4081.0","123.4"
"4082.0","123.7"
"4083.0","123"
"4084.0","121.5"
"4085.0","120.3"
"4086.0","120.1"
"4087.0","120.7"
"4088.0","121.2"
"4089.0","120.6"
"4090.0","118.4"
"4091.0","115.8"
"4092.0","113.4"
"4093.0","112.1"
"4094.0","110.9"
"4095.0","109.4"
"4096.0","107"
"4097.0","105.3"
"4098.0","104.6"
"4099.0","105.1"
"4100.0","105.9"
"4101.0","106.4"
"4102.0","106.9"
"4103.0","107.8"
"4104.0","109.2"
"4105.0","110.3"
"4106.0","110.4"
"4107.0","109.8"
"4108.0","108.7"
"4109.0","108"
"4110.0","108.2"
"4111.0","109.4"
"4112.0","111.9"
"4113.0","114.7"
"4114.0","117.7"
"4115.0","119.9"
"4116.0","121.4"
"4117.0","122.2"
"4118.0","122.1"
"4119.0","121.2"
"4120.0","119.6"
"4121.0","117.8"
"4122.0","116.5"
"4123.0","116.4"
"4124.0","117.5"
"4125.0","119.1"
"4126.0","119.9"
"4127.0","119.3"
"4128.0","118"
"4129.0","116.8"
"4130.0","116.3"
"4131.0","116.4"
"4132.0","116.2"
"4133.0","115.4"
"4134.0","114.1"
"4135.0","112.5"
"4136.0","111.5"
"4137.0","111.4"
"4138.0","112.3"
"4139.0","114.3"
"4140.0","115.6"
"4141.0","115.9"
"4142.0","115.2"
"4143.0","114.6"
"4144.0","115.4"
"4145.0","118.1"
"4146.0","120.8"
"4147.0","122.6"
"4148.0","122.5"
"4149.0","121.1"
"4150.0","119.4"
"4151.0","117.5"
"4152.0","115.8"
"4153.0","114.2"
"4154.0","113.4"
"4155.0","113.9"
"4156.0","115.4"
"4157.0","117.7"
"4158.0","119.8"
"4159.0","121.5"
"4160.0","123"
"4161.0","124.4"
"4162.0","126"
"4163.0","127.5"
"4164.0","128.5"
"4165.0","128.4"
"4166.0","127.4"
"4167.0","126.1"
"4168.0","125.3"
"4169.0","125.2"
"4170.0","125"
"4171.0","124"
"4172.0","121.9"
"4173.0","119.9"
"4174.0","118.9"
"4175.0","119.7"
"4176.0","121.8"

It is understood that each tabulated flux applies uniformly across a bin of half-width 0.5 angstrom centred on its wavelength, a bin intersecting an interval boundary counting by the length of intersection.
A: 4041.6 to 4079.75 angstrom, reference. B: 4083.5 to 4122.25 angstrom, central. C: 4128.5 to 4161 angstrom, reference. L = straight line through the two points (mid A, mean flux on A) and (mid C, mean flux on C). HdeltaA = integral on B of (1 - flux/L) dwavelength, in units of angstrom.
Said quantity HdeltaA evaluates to 1.8 angstrom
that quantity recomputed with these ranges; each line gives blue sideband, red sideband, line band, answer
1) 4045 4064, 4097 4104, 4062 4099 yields -1.20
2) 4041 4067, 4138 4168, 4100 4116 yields 1.35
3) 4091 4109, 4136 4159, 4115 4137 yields -0.89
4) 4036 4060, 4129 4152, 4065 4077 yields 0.34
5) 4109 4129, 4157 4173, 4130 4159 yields 1.20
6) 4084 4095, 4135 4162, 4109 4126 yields 0.03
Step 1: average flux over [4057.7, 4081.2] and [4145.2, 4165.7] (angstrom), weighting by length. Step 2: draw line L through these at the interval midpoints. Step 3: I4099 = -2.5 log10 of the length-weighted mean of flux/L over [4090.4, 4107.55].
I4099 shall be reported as 0.11 mag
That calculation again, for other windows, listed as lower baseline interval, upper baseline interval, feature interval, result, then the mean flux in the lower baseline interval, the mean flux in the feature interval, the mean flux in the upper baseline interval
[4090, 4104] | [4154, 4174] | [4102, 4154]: 0.00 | 109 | 116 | 123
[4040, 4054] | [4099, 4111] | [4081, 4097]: -0.04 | 125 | 117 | 108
